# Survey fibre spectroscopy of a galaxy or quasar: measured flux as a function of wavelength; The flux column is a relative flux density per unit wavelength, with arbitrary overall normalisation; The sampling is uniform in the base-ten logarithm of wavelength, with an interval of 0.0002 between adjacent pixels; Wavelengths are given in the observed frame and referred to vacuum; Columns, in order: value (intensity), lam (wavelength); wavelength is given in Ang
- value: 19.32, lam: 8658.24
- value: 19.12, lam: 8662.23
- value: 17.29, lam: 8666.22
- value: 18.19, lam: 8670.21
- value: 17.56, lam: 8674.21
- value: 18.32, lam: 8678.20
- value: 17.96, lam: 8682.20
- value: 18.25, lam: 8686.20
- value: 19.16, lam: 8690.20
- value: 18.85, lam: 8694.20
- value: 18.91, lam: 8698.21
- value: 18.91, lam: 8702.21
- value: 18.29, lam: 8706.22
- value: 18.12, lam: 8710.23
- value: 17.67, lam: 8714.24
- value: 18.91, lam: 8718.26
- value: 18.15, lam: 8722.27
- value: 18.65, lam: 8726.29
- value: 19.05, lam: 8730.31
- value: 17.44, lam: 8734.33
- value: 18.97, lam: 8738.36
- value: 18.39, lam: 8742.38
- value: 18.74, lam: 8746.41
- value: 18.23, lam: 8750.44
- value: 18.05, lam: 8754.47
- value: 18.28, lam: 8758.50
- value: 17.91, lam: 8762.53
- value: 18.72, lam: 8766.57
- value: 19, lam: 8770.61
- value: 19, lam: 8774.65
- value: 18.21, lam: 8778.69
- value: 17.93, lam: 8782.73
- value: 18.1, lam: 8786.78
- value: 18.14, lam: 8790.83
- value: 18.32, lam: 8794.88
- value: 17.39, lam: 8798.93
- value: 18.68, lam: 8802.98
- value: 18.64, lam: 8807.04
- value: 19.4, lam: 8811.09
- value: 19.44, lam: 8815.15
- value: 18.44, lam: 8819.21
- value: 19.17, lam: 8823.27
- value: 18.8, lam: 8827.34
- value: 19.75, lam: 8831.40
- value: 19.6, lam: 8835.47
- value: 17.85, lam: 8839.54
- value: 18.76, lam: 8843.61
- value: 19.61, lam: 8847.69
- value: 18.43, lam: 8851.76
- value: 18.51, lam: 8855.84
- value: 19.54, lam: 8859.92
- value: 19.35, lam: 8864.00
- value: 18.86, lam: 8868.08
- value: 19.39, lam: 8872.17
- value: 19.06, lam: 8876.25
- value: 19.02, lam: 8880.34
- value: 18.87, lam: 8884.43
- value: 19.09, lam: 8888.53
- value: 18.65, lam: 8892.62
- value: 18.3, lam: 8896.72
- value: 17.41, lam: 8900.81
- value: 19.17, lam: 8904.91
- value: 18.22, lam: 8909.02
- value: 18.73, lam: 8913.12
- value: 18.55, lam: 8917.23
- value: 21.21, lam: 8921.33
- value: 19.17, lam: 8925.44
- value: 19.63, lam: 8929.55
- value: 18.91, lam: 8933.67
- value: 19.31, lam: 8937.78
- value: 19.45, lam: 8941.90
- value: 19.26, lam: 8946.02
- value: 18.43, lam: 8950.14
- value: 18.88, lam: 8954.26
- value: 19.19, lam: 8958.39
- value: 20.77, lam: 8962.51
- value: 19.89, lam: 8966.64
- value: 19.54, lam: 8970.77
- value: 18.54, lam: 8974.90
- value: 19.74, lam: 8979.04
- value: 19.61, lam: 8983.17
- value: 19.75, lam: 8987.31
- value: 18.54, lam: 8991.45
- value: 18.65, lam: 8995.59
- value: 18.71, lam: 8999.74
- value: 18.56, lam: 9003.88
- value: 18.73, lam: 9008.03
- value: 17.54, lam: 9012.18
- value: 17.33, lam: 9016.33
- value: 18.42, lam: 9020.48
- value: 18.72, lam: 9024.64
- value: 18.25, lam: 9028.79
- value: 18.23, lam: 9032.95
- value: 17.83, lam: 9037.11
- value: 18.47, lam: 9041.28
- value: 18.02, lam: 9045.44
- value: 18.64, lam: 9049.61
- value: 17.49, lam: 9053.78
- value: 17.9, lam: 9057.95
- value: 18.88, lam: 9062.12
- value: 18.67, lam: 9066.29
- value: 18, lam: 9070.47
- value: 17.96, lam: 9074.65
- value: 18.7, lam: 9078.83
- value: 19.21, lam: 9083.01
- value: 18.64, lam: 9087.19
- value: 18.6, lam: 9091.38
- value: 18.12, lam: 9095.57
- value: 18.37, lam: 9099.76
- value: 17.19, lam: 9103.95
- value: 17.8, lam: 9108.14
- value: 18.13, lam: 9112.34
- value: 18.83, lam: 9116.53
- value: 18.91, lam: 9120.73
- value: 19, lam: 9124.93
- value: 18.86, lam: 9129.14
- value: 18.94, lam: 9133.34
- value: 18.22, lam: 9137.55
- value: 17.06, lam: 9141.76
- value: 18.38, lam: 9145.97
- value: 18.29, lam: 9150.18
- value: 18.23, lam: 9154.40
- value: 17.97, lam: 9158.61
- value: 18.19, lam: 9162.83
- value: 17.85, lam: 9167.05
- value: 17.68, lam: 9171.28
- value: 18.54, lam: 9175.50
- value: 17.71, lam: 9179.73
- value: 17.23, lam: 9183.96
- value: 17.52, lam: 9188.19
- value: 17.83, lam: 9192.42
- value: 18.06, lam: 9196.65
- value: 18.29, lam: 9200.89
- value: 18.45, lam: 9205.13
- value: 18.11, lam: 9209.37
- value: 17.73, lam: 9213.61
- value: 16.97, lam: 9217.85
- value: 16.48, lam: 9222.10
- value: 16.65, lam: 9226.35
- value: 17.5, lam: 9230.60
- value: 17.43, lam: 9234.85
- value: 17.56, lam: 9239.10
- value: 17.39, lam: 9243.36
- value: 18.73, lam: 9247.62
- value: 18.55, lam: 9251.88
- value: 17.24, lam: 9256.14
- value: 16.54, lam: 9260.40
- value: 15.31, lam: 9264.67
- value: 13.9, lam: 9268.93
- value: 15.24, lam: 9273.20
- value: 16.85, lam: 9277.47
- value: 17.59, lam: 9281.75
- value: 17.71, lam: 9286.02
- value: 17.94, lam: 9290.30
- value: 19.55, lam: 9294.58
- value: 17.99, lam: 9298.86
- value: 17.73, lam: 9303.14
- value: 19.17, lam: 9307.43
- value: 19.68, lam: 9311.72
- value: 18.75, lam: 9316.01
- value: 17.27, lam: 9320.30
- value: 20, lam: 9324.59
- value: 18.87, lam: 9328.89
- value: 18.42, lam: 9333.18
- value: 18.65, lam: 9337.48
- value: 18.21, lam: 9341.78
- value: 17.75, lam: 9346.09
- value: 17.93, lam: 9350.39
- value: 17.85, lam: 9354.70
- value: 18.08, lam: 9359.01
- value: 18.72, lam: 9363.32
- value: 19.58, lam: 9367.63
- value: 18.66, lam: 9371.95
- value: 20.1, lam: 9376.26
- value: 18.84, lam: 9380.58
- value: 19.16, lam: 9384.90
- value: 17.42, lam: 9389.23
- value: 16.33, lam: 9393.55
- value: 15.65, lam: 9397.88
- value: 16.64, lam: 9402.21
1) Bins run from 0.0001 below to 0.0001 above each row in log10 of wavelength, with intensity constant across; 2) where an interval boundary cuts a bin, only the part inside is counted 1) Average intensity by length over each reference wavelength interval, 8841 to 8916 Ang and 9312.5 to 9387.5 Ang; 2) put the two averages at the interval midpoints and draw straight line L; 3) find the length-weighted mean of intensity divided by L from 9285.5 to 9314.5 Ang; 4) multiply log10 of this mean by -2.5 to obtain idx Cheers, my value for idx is 0.00 mag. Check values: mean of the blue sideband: 18.8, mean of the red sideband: 18.6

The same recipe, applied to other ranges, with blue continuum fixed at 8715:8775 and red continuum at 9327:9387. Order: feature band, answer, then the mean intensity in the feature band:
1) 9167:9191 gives 0.050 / 17.7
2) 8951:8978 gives -0.052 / 19.4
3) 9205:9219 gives 0.048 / 17.8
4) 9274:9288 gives 0.087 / 17.2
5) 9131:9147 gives 0.025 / 18.1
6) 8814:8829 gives -0.026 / 18.9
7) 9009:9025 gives 0.034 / 18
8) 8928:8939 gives -0.043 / 19.3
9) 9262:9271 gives 0.254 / 14.7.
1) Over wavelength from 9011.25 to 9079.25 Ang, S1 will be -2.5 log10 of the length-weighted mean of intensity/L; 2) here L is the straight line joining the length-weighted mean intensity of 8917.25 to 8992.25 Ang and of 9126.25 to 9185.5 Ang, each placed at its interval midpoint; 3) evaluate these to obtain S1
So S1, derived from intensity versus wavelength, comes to 0.04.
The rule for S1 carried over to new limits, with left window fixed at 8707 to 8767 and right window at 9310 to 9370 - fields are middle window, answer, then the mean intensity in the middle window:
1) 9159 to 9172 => 0.03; 17.9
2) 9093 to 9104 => 0.02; 18.1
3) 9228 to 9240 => 0.06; 17.5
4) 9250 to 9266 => 0.10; 17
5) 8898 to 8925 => -0.03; 18.9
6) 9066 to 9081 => 0.01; 18.3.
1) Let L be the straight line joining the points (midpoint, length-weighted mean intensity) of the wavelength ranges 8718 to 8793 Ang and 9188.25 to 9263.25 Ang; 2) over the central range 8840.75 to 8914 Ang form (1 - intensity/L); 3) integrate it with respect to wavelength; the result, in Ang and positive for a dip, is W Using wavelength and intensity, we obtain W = -2.5 Ang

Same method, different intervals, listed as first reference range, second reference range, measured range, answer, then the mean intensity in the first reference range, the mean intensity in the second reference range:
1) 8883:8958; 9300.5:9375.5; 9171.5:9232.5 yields 3.43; 19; 18.6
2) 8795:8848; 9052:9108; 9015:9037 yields 0.25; 18.8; 18.3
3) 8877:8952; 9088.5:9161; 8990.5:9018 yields 0.56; 19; 18.3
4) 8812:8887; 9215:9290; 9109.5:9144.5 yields -1.74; 19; 17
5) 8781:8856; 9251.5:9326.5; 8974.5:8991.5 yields -1.01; 18.7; 17.6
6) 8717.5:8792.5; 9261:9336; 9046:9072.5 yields -0.31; 18.4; 17.7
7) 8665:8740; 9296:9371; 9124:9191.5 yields 1.43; 18.4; 18.5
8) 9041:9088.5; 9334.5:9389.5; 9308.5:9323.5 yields -0.14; 18.4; 18.6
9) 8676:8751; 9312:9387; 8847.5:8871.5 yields -0.66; 18.5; 18.7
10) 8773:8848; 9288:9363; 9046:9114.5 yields 1.11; 18.7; 18.5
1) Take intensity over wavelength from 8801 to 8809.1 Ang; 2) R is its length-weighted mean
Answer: 18.7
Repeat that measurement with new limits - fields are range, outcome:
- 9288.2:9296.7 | 18.7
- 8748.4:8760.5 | 18.2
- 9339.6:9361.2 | 18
